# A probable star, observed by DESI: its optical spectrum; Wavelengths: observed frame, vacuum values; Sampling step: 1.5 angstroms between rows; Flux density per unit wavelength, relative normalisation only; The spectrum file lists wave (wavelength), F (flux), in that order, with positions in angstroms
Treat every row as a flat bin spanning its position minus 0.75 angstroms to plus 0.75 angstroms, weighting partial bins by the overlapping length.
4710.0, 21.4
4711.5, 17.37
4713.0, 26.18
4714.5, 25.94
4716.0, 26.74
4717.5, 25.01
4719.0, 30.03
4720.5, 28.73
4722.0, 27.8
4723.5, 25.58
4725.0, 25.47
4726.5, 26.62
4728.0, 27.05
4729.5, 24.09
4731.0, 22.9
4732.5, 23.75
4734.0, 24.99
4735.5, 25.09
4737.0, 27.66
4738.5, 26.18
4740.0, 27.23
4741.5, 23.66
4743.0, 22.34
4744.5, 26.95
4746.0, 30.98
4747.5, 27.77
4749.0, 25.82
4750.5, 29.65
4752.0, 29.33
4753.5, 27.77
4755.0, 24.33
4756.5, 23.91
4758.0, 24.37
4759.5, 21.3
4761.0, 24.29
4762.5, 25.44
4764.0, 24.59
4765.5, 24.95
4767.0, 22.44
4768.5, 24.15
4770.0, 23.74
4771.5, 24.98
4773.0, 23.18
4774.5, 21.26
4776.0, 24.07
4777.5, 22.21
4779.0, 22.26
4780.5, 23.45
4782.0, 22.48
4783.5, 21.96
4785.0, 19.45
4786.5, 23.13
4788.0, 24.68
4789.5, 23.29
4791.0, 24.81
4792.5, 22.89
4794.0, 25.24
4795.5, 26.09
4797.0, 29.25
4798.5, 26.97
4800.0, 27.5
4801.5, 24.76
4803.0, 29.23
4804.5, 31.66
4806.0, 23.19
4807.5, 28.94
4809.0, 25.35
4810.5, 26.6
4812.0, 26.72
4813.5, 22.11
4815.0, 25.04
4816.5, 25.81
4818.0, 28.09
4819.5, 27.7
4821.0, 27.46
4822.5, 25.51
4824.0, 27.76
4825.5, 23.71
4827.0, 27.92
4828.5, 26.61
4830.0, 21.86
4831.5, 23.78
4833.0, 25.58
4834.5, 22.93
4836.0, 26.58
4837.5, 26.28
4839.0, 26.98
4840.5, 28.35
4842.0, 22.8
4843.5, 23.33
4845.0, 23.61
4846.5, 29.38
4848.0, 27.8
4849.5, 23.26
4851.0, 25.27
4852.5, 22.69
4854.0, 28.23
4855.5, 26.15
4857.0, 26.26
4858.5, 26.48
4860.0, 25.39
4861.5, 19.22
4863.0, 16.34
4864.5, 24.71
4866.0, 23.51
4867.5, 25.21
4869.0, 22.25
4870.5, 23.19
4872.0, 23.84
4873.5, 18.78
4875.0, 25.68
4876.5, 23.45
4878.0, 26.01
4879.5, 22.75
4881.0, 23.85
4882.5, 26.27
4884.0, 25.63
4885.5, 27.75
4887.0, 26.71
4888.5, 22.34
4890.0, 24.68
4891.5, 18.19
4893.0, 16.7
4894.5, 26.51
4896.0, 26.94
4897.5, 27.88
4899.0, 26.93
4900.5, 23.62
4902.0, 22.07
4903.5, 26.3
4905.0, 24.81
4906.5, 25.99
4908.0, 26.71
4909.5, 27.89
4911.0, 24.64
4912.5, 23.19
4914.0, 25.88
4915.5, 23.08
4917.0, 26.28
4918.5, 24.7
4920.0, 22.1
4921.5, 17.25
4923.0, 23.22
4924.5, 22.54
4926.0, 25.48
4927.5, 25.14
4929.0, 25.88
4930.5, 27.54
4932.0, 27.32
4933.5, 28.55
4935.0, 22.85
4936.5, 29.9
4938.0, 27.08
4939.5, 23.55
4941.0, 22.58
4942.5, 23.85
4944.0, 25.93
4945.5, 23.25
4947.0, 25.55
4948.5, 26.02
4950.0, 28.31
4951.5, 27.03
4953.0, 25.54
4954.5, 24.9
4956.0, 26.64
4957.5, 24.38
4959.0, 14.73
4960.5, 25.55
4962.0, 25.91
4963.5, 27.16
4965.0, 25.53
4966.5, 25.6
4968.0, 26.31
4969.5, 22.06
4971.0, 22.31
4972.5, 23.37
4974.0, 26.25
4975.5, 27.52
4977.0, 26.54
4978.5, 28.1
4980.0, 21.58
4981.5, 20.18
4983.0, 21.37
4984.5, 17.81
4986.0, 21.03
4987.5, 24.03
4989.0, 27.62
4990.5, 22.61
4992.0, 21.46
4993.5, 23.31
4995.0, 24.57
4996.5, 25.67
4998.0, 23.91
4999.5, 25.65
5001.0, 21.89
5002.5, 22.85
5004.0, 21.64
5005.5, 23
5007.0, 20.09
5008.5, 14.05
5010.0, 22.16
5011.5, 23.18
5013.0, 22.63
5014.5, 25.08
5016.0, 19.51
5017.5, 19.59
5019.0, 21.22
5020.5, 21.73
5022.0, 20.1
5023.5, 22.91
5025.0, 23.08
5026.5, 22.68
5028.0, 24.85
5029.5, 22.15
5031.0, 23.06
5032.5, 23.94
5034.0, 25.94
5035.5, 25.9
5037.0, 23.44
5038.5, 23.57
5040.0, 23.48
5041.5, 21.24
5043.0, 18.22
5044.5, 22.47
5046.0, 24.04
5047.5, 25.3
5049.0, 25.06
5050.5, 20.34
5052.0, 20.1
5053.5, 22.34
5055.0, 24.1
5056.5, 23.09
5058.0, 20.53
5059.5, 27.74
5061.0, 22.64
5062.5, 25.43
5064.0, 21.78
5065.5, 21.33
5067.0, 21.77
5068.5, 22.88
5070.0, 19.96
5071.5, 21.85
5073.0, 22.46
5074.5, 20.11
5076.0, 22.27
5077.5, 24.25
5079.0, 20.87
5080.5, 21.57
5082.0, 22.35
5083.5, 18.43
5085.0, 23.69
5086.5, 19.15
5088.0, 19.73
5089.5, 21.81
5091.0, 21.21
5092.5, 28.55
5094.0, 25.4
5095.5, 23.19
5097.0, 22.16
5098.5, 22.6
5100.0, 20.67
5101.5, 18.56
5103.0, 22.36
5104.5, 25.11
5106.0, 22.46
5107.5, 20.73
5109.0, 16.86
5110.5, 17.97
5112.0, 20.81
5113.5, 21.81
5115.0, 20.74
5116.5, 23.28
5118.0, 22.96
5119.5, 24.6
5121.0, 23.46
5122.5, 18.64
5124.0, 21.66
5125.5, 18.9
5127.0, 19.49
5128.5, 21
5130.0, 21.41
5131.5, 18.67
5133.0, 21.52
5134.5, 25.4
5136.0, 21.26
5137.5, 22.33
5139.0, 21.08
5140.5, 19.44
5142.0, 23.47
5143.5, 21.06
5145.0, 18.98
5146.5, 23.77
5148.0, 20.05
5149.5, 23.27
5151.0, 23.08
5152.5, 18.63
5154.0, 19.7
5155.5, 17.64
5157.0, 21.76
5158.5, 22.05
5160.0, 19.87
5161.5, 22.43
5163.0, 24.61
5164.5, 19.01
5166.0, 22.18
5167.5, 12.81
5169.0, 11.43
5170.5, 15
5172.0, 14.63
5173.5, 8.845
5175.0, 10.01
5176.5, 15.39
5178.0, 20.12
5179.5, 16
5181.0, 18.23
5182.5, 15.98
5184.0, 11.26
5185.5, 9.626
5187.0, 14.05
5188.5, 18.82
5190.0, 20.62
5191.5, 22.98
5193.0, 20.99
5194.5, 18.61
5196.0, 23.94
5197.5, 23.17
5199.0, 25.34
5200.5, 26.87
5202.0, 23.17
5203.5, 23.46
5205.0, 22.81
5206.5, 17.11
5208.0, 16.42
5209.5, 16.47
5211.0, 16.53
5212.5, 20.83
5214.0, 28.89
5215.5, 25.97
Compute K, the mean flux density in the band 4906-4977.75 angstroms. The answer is 25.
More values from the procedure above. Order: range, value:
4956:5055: 23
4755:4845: 24.9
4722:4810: 25.1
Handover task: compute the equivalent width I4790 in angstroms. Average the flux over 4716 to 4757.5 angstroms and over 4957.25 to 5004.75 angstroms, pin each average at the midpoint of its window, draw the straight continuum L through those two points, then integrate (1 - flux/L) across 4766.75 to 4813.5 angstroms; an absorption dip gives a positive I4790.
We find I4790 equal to 1.9 angstroms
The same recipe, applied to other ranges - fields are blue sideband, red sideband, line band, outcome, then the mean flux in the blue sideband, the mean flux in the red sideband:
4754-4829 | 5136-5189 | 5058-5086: -3.3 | 24.9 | 18.2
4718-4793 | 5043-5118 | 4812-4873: -2.1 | 24.9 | 22.1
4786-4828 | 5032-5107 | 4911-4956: -1.1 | 26.1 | 22.5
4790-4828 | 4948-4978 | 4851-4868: 1.3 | 26.4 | 25.1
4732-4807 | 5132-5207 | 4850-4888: -0.9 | 25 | 19.5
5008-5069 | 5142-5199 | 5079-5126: -2.4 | 22.6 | 18.6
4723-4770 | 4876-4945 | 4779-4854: -0.8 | 25.5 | 24.7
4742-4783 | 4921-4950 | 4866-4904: 1.3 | 24.7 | 25.1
